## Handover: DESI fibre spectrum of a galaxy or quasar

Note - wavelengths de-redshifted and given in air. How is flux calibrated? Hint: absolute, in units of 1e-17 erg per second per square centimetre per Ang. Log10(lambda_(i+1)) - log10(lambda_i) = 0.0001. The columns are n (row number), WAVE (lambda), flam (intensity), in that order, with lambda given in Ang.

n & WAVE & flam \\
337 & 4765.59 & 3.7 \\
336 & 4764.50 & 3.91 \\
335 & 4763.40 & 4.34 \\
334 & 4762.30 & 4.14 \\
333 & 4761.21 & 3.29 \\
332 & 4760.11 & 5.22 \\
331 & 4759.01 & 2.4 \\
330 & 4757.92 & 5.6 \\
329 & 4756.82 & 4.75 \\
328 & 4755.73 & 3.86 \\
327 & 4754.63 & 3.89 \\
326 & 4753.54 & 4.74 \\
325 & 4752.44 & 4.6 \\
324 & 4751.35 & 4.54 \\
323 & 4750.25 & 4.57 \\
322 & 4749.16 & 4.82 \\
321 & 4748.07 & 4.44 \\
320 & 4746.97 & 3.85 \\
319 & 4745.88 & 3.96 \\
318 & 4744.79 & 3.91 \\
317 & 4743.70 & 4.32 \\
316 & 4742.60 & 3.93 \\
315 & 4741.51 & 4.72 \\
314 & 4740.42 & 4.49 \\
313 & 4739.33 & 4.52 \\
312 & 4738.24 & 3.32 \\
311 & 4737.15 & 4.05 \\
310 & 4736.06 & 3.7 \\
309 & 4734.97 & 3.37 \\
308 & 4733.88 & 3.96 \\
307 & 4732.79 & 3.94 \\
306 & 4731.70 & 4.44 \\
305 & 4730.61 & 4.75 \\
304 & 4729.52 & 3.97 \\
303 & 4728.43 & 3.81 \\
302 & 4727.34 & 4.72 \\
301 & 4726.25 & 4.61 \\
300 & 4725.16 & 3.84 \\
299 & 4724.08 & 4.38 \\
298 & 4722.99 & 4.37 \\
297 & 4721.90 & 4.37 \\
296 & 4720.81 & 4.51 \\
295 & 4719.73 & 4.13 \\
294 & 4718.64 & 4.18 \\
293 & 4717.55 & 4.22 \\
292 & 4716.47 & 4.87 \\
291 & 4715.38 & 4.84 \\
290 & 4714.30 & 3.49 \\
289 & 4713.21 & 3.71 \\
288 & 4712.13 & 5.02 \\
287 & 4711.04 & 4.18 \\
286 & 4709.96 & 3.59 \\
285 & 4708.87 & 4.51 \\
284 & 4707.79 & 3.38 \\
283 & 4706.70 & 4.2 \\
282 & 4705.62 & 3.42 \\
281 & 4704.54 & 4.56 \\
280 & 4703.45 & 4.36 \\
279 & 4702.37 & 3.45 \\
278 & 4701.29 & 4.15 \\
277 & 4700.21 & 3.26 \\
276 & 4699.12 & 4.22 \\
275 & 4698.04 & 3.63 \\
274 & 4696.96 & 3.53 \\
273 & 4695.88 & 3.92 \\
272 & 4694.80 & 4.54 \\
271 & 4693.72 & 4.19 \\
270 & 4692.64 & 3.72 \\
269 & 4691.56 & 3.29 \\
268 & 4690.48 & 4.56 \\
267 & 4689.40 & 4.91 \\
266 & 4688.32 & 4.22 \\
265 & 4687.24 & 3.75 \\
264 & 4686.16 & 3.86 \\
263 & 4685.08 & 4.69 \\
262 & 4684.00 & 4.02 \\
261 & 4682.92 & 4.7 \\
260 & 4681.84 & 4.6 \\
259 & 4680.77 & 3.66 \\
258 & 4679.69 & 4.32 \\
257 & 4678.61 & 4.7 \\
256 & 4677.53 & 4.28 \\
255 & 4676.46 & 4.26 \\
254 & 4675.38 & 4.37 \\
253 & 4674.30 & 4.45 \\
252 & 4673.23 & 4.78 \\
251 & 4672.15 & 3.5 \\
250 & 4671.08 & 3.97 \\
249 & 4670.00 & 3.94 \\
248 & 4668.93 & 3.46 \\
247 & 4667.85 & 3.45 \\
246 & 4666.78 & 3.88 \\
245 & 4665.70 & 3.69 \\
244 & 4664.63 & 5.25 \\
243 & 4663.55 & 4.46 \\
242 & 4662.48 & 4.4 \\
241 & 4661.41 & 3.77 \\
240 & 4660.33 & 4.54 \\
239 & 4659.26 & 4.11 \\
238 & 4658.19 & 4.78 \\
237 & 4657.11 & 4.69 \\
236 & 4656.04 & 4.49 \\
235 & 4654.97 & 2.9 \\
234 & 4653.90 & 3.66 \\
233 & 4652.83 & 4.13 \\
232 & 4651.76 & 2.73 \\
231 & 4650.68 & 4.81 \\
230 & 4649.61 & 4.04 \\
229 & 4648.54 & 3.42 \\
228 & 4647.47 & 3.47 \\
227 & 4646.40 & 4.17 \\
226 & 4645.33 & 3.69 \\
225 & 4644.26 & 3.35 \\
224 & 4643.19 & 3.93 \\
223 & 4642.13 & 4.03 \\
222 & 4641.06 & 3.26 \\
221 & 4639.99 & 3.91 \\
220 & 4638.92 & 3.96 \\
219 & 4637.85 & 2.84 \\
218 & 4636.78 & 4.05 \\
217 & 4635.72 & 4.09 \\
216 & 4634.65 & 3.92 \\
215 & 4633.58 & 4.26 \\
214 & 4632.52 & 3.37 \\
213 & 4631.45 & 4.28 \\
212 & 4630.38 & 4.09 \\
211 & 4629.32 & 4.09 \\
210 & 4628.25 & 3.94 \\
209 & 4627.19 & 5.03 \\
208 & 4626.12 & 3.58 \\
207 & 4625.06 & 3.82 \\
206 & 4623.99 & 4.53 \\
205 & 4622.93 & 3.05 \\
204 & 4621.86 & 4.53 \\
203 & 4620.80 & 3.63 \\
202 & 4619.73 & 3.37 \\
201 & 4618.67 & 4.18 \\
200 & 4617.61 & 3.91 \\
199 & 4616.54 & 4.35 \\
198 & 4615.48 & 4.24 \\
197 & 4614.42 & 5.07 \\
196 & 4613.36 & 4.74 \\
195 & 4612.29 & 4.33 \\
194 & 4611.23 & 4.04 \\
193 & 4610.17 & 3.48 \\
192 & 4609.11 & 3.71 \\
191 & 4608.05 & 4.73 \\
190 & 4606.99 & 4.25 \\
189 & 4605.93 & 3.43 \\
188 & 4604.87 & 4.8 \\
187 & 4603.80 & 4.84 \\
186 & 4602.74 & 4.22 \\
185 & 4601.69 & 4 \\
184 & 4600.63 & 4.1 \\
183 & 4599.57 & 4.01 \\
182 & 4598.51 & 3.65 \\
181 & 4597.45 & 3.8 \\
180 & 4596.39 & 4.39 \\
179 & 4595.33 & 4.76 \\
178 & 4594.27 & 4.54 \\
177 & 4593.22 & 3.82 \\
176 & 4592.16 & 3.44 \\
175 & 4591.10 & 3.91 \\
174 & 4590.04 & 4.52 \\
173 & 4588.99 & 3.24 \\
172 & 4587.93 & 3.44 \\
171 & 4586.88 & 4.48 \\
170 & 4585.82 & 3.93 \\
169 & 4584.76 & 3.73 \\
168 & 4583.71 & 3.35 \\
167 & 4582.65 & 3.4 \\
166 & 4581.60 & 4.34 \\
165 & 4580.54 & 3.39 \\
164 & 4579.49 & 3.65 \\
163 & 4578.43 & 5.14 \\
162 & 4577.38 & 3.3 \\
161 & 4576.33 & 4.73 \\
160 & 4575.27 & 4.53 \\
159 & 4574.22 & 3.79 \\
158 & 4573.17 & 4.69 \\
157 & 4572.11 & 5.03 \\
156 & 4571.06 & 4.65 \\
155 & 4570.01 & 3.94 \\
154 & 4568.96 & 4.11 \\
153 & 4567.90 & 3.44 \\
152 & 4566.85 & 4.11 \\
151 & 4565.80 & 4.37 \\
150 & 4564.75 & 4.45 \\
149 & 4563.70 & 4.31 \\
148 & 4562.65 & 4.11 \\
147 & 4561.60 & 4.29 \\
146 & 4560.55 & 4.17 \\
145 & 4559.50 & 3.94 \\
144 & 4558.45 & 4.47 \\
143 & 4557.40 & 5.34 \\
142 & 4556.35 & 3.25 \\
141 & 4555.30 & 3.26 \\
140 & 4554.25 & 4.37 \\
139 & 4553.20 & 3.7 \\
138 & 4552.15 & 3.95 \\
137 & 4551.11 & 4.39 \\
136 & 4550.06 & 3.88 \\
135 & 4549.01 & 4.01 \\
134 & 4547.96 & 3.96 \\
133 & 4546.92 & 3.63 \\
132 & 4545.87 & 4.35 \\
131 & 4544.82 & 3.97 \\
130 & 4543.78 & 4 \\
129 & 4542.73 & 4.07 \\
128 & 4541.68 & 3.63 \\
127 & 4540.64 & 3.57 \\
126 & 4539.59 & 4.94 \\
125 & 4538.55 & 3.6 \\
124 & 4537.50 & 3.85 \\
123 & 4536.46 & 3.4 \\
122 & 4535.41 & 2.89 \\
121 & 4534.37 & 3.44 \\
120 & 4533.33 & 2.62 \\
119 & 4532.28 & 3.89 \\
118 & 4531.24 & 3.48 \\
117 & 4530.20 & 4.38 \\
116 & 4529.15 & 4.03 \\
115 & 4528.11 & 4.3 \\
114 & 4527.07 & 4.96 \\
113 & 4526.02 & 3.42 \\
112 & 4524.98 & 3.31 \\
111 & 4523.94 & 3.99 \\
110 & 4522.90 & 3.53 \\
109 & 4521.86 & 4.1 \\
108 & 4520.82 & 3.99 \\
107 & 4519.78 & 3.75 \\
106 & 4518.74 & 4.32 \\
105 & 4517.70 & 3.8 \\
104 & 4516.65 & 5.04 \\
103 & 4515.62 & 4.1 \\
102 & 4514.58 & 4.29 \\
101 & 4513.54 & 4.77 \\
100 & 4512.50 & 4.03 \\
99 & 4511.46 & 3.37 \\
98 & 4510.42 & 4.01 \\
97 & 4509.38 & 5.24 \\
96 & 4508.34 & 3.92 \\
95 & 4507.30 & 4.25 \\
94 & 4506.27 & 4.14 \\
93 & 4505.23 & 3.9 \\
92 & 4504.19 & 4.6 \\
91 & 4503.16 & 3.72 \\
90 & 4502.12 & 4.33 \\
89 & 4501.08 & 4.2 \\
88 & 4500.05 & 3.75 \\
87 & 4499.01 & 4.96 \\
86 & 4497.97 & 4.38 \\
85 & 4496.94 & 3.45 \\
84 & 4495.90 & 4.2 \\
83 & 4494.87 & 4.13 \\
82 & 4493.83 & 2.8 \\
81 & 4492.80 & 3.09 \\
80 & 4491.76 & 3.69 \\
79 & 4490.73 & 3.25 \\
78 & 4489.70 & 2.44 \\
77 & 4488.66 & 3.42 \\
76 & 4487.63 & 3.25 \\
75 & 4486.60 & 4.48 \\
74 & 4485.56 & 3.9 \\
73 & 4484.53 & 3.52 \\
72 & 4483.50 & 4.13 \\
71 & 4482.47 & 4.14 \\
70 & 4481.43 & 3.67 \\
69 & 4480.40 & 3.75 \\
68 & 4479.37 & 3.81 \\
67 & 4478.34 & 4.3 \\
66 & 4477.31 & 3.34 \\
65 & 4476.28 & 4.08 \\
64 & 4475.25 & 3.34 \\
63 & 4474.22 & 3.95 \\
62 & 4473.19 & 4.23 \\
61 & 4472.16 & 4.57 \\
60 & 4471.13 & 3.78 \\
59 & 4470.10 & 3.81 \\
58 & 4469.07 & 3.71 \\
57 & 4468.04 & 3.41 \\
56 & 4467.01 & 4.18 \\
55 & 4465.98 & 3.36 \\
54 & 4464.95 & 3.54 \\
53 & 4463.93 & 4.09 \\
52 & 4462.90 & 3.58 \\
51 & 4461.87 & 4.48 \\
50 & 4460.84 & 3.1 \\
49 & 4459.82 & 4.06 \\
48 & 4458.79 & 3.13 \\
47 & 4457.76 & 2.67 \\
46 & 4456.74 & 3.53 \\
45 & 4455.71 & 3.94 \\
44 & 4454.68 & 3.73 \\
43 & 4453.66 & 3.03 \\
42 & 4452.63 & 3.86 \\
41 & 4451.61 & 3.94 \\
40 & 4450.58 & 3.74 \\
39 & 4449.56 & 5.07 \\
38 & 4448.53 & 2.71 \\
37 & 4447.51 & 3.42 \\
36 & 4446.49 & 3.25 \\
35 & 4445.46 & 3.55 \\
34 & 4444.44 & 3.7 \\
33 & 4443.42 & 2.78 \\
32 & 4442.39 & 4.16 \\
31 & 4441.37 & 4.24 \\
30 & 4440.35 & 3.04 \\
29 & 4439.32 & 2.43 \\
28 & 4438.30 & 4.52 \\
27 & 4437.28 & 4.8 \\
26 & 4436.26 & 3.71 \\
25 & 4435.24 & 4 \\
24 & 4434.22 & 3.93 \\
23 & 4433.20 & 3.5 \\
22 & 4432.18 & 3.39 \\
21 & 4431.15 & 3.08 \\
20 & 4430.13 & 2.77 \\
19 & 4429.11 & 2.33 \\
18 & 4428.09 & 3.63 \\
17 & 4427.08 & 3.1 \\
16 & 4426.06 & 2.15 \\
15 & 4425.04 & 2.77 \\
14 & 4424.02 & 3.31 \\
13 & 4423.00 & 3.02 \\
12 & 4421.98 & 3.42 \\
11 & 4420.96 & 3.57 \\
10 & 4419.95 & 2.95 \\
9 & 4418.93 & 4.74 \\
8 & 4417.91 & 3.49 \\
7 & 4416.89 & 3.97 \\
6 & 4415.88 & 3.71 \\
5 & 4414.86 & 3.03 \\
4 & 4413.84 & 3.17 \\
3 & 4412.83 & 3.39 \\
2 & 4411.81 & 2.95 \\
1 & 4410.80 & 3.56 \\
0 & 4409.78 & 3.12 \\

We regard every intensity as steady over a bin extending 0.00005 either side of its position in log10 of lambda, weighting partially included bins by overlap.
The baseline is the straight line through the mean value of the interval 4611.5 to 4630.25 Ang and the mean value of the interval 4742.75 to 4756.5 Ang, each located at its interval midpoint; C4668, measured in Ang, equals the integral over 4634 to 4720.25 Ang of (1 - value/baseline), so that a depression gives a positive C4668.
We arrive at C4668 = 3.3 Ang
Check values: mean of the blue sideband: 4.14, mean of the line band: 4.04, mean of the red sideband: 4.29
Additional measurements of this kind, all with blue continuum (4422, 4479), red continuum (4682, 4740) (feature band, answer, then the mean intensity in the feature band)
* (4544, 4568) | -1.83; 4.09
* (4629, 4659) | 0.79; 3.87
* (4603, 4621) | -1.30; 4.19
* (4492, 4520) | -3.03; 4.09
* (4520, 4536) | -0.07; 3.75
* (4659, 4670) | -0.20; 4.09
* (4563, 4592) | -1.70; 4.07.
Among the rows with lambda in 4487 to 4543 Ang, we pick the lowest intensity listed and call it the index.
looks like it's 2.44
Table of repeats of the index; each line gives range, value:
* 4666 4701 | 3.26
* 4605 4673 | 2.73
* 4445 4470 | 2.67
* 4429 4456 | 2.33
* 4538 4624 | 3.05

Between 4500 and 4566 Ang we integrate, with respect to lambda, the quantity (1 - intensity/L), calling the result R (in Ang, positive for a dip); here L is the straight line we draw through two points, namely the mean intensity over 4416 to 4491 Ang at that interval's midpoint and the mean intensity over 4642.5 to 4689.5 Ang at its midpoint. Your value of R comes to -4.1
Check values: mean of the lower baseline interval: 3.6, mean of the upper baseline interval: 4.09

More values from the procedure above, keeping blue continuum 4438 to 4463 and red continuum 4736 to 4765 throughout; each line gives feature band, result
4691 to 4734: 0.39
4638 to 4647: 0.56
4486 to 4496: 0.59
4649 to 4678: -0.45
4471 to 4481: -0.79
